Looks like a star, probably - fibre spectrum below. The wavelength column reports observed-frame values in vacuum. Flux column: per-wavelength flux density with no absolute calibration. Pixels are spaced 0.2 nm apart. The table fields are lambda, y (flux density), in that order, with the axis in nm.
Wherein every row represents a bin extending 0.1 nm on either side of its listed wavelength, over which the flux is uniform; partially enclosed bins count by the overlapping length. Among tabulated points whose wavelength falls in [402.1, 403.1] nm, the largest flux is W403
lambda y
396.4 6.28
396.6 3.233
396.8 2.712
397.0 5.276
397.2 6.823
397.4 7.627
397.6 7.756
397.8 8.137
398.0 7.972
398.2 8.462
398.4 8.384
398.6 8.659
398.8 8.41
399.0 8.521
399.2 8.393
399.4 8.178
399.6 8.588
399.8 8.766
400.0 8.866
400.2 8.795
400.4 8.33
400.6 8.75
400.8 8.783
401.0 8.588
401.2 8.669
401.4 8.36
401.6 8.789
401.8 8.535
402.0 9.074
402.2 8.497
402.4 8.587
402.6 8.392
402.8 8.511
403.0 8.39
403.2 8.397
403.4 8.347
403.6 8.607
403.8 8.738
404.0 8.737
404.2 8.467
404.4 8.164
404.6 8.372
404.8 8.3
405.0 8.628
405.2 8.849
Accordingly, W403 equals 8.587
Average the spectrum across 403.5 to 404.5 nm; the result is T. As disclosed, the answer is 8.54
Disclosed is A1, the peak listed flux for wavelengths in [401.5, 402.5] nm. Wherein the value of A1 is 9.074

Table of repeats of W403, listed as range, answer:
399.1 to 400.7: 8.866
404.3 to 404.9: 8.372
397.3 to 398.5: 8.462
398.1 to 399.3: 8.659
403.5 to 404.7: 8.738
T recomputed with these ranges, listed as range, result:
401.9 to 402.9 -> 8.61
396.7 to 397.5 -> 5.61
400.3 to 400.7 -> 8.54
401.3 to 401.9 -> 8.56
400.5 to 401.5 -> 8.63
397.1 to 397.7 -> 7.4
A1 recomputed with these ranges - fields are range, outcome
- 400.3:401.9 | 8.789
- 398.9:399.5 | 8.521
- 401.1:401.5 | 8.669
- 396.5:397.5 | 7.627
